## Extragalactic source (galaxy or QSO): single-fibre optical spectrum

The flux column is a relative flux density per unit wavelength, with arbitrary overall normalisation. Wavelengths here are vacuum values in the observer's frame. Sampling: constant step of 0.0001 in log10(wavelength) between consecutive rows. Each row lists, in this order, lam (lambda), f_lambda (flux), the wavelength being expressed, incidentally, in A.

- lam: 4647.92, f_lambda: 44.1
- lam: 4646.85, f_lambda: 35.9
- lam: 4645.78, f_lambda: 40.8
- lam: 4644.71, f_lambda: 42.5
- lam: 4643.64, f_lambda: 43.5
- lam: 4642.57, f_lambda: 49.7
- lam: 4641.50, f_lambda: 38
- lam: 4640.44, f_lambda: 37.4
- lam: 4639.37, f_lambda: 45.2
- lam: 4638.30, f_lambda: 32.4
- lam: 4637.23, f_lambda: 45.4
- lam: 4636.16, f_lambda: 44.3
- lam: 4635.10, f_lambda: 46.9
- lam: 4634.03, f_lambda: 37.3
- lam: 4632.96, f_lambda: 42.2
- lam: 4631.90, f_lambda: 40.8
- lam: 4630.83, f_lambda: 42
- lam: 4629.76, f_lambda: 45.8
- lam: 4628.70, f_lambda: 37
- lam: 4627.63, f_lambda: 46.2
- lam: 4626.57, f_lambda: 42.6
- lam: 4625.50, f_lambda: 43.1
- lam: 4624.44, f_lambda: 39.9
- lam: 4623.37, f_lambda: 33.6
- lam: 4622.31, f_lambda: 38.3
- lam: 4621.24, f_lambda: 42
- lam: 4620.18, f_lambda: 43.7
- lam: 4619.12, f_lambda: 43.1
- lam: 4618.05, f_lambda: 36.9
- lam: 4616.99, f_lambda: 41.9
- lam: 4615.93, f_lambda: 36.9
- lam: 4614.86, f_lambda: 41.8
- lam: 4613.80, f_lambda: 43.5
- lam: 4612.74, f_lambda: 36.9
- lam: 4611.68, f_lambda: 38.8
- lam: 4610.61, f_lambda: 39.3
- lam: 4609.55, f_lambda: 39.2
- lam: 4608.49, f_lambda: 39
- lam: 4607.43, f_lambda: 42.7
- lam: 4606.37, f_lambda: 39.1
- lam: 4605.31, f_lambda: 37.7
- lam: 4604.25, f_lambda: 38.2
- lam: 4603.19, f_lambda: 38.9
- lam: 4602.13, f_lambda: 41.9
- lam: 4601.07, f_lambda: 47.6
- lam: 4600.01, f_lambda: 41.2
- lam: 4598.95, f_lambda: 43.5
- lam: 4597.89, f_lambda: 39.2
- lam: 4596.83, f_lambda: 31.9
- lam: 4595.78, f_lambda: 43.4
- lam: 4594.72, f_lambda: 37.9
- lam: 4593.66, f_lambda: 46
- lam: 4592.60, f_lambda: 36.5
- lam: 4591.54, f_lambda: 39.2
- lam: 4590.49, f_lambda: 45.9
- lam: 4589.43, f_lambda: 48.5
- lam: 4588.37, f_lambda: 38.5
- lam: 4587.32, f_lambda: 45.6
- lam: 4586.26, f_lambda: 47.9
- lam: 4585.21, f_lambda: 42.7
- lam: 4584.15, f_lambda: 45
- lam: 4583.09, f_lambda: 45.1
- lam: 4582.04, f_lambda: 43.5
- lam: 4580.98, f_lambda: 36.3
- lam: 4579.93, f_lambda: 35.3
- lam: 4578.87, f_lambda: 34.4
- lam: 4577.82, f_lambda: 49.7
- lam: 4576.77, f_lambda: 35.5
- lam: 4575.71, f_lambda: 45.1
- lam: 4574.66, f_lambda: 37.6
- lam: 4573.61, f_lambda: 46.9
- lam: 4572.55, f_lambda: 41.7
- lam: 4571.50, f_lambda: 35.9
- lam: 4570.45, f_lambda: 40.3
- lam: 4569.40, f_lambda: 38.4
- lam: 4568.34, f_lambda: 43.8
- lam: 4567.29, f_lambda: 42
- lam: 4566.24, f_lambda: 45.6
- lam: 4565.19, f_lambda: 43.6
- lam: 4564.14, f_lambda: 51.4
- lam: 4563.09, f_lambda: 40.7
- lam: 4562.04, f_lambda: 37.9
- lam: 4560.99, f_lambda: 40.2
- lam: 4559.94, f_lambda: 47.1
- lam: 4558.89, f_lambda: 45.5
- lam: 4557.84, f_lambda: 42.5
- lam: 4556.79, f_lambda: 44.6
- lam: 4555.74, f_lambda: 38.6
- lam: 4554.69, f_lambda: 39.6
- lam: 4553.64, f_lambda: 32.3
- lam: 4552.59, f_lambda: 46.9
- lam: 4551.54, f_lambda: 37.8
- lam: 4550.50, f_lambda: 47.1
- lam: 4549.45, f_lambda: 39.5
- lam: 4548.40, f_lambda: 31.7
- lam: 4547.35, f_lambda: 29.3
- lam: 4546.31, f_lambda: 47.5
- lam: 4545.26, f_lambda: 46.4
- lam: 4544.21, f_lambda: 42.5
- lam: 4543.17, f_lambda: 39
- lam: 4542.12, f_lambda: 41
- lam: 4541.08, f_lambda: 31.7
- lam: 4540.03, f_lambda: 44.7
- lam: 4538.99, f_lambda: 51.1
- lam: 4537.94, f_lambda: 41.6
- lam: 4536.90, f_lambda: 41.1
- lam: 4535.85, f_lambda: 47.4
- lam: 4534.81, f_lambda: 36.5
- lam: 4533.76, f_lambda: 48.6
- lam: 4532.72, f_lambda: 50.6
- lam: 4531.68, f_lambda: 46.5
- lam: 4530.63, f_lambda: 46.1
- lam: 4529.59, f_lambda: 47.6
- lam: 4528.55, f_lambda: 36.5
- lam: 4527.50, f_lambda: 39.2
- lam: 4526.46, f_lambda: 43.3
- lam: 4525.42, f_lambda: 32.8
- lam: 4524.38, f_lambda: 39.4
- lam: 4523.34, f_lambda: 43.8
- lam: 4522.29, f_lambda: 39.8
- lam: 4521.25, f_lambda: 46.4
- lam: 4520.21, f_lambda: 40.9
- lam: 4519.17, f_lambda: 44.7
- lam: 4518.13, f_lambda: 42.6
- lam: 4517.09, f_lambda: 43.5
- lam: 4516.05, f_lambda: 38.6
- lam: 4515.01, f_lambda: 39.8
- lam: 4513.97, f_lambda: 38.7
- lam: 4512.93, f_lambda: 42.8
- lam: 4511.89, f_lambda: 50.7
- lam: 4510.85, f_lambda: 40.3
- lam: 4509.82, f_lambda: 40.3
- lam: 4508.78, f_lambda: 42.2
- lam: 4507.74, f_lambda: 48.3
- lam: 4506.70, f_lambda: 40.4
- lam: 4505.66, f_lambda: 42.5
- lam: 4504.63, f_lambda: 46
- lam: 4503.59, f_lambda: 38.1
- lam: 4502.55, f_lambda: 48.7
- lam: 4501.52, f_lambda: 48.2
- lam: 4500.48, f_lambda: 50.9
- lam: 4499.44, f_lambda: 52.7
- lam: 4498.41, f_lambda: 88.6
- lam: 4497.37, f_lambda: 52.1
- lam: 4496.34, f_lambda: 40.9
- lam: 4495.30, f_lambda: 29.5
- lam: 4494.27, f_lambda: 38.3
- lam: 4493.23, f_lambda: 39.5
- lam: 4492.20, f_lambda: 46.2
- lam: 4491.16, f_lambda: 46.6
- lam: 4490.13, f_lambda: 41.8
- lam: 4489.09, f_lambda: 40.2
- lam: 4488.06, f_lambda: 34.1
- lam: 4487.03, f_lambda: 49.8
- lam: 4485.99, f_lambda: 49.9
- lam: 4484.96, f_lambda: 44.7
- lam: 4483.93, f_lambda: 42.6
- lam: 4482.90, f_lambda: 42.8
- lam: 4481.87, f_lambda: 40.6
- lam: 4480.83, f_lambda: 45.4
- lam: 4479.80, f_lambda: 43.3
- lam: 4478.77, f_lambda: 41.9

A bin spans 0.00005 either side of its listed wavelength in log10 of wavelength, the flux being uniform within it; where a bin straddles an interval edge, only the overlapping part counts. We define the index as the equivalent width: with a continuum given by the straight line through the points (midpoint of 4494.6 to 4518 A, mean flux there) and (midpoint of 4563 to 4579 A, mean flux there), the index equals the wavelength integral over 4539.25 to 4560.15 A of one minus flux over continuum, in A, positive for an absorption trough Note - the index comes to 1.2 A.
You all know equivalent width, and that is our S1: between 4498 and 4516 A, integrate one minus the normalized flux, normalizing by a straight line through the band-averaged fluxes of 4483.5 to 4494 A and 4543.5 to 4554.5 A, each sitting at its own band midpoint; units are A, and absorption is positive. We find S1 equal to -1.74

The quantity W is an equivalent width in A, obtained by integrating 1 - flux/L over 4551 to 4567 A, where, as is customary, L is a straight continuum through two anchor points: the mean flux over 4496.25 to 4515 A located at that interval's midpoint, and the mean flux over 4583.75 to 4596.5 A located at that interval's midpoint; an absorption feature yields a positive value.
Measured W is 0.80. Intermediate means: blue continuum 47.3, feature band 42.3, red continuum 42.9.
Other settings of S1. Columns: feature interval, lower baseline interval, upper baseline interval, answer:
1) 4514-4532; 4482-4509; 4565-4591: 1.1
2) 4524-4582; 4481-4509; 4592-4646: 2.3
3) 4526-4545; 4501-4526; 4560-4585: -0.4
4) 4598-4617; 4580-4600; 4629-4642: 0.6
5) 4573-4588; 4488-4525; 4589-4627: -0.2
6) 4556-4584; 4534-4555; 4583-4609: -0.5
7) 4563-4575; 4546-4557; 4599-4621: -0.9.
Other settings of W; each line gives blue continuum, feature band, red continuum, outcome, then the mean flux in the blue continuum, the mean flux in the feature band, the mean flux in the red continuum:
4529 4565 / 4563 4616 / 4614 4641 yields 0.48 A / 42.4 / 41.4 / 41.1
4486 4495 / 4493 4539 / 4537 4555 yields -2.96 A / 42.2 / 44.1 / 40.6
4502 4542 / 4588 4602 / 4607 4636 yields -0.06 A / 42.7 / 41.5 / 40.8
